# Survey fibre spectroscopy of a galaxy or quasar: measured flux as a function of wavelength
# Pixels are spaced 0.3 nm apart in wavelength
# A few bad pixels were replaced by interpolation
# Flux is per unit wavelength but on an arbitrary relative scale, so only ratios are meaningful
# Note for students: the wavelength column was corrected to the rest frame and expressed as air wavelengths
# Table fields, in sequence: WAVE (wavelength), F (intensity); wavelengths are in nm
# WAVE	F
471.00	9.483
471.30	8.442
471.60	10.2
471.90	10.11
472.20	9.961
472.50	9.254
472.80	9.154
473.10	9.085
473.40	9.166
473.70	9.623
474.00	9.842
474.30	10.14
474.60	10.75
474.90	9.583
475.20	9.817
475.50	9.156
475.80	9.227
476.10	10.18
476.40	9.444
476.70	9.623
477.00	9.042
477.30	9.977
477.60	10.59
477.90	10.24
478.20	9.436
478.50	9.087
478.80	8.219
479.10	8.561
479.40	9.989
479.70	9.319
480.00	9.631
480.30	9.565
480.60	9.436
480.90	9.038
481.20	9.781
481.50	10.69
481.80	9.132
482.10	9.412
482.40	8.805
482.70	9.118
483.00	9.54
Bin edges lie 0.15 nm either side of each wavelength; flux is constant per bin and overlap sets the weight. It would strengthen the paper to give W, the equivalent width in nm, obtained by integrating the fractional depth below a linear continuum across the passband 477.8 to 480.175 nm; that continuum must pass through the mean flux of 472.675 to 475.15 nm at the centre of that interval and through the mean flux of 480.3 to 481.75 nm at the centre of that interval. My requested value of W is 0.09 nm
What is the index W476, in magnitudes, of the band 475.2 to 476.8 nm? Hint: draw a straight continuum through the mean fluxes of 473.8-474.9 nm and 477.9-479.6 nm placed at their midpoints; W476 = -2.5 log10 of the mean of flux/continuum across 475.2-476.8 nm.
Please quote 0.02 mag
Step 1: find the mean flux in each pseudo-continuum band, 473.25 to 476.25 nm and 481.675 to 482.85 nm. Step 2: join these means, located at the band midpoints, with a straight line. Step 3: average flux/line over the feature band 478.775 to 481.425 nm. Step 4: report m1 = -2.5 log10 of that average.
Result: -0.01 mag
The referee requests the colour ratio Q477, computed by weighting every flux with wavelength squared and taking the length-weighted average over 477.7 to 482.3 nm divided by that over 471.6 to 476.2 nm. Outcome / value 1.00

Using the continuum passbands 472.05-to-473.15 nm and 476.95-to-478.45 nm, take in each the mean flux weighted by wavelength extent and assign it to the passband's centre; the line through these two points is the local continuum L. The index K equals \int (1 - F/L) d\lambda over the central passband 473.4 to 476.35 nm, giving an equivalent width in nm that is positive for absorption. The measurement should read -0.05 nm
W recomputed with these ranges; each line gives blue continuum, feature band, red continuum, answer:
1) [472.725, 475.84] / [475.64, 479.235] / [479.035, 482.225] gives 0.04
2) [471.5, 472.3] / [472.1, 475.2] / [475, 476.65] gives 0.06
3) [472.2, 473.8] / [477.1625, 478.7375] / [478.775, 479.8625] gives -0.10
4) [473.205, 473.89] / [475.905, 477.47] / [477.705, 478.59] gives -0.01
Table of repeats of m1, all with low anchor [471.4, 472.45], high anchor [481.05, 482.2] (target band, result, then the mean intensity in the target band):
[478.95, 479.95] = 0.05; 9.32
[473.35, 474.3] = 0.02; 9.68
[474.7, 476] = 0.04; 9.52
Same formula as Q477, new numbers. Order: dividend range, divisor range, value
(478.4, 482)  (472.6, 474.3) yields 1.02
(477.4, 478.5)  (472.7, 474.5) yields 1.06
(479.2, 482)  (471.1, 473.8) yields 1.05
